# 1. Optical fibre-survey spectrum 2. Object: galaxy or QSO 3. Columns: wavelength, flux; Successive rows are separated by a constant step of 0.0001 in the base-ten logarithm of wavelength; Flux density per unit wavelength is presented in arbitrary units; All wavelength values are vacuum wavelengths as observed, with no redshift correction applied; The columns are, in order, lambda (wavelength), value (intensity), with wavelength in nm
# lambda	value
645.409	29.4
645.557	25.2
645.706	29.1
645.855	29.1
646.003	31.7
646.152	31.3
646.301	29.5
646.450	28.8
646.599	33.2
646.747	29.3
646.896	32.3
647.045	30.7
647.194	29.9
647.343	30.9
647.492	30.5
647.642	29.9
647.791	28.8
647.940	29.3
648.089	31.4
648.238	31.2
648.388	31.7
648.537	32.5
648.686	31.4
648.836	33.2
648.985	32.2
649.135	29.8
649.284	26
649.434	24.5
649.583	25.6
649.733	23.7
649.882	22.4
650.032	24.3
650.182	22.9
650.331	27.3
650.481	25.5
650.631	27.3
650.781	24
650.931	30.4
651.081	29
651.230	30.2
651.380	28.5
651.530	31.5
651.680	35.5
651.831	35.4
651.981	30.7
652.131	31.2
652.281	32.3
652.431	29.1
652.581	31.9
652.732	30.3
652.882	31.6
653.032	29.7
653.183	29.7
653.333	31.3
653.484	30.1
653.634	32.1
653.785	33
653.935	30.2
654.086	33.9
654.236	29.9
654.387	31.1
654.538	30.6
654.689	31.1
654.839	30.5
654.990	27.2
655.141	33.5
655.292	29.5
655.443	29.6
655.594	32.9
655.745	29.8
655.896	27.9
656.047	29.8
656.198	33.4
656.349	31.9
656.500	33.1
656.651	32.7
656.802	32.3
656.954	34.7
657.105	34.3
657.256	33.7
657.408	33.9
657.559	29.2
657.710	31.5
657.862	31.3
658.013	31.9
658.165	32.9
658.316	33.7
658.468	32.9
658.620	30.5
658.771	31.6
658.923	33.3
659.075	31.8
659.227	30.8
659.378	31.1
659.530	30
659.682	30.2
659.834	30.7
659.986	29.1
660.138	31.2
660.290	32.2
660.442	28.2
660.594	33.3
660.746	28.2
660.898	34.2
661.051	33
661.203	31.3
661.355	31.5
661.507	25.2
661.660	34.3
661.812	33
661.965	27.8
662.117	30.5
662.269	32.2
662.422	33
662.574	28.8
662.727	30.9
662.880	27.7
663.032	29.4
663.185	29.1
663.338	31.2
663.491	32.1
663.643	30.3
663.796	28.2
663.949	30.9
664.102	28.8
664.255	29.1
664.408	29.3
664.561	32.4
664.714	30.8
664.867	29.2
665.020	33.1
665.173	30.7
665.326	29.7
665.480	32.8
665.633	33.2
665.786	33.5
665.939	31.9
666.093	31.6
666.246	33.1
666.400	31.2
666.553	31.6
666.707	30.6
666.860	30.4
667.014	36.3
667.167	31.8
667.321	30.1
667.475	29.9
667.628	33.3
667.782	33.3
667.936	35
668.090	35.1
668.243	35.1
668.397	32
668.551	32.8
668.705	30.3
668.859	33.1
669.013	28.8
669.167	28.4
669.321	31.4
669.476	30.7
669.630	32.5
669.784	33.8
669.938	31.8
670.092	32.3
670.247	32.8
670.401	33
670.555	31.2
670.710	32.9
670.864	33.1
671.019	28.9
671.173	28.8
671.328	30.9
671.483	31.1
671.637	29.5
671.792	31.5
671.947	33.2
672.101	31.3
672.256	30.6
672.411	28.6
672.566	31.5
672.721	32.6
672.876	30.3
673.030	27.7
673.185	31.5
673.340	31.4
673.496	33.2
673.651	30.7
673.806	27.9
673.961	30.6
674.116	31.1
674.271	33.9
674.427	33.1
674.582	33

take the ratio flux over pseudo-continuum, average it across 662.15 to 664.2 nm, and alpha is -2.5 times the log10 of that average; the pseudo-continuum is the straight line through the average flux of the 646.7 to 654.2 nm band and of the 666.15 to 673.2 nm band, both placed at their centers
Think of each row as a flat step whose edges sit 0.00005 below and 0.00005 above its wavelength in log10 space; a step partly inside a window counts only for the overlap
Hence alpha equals 0.03 mag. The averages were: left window 29.7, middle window 30.2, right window 31.6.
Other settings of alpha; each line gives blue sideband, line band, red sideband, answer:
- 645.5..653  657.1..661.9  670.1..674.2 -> -0.05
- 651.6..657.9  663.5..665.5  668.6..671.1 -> 0.04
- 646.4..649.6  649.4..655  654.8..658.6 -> 0.06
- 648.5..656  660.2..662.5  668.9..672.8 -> -0.03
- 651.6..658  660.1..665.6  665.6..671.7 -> 0.04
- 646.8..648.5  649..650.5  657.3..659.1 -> 0.21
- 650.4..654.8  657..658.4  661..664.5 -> -0.07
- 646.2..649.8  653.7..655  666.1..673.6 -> -0.02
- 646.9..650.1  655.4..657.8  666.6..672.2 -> -0.06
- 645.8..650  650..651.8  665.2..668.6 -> 0.07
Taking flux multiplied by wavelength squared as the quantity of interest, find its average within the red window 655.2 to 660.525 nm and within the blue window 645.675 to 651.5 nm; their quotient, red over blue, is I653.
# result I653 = 1.12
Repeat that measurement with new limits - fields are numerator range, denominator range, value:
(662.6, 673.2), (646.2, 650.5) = 1.15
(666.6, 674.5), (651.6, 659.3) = 1.05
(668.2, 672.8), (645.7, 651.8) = 1.15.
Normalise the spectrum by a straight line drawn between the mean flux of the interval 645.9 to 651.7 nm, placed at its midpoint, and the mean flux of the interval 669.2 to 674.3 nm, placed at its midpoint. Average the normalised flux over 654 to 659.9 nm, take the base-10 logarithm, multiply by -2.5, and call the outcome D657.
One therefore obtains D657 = -0.06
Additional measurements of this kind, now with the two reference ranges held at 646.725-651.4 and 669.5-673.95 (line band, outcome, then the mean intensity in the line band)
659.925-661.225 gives -0.045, 31.2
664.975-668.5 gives -0.060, 32.4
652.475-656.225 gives -0.056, 30.8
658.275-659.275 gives -0.081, 32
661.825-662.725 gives -0.019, 30.7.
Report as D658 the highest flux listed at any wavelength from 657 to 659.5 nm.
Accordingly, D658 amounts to 34.3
